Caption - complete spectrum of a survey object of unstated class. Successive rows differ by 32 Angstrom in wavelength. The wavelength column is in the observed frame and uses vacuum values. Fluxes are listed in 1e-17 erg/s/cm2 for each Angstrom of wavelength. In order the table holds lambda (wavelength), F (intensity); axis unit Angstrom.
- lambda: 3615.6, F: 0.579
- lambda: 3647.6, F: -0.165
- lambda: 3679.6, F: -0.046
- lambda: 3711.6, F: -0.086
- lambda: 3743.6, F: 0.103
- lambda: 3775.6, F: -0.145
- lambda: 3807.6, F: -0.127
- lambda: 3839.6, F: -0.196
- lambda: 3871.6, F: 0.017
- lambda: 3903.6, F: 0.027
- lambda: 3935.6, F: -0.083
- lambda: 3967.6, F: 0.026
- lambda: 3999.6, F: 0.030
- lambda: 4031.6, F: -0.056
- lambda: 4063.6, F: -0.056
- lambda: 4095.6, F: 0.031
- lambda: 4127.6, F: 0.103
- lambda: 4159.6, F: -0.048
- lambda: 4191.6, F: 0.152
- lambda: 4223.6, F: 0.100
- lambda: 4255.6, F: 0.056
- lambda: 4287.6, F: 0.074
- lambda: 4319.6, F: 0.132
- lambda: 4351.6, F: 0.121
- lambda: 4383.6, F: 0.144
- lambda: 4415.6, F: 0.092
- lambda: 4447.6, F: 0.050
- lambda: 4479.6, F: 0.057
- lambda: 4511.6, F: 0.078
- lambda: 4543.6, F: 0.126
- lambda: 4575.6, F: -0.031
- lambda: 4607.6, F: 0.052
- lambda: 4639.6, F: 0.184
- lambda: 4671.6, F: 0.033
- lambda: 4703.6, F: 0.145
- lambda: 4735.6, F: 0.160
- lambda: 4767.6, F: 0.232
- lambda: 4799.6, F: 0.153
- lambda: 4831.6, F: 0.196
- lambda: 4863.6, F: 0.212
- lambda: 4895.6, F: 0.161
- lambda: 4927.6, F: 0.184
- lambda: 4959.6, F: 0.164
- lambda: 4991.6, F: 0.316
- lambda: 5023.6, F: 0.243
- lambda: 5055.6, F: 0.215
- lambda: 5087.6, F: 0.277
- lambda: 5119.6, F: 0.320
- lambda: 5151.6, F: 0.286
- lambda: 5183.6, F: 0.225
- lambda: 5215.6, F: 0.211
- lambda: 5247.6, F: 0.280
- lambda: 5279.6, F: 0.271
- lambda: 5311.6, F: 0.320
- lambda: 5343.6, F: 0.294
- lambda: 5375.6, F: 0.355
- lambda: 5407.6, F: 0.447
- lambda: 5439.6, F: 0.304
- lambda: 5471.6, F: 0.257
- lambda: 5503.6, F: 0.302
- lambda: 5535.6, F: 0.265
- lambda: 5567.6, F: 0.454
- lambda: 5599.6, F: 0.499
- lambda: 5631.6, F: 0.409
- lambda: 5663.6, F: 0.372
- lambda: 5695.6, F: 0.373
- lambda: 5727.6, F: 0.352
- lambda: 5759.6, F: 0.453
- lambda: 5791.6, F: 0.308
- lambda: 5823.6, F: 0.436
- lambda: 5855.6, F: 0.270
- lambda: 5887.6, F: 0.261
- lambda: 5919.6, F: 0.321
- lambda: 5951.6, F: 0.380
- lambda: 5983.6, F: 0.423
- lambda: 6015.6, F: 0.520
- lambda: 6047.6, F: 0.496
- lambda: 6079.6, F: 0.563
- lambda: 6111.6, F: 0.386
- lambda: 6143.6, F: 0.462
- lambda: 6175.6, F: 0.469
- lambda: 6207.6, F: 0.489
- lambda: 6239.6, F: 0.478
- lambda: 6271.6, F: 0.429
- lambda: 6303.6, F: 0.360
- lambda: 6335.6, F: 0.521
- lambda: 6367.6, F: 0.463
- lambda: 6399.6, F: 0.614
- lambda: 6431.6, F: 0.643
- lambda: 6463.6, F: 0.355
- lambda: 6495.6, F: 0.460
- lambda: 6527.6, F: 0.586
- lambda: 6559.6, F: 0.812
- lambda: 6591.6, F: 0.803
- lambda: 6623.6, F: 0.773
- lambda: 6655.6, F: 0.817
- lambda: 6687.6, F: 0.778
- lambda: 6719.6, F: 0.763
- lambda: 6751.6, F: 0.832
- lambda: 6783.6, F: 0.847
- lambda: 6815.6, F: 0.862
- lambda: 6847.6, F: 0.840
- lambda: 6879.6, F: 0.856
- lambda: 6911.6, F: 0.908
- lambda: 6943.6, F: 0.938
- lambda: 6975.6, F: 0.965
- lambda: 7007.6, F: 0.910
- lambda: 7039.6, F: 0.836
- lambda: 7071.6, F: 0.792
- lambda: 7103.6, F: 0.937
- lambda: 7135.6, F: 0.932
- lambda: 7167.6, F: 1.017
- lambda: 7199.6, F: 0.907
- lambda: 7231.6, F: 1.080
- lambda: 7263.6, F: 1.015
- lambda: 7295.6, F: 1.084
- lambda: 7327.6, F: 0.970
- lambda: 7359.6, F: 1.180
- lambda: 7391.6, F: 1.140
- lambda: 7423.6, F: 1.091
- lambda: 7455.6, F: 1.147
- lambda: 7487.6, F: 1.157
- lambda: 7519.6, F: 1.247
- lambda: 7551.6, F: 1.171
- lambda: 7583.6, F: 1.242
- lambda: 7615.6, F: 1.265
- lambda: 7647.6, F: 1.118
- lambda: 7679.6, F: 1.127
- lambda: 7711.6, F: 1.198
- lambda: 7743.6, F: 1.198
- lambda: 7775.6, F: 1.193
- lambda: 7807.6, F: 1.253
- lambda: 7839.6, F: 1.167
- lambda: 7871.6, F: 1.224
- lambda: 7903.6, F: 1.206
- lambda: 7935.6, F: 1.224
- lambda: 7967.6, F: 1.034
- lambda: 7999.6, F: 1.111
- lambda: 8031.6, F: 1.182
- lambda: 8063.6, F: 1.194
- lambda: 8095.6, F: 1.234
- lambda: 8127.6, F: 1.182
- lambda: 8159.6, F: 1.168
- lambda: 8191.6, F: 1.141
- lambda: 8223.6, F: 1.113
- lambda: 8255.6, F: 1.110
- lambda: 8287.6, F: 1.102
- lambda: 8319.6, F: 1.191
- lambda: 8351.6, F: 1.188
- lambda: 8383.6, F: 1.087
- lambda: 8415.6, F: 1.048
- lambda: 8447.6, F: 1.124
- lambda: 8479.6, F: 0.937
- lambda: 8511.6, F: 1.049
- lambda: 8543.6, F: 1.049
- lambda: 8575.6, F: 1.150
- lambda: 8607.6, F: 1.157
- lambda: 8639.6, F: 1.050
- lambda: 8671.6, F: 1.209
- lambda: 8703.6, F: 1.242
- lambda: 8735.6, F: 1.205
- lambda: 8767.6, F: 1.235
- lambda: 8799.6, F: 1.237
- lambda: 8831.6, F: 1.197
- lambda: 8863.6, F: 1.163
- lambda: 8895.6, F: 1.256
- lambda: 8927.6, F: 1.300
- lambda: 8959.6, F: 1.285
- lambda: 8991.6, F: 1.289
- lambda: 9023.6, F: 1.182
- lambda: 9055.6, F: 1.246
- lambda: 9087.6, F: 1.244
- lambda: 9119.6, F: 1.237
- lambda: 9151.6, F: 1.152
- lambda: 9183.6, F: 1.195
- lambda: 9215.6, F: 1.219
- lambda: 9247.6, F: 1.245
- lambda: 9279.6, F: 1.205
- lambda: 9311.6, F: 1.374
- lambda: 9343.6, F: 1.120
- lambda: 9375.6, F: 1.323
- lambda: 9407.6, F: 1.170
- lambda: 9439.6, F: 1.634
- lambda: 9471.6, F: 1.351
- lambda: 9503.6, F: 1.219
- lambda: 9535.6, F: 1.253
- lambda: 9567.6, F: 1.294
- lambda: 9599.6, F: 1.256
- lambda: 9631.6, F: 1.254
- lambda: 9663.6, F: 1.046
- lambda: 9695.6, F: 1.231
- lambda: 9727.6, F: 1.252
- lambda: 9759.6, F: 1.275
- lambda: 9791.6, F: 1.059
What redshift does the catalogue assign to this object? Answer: 0.64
